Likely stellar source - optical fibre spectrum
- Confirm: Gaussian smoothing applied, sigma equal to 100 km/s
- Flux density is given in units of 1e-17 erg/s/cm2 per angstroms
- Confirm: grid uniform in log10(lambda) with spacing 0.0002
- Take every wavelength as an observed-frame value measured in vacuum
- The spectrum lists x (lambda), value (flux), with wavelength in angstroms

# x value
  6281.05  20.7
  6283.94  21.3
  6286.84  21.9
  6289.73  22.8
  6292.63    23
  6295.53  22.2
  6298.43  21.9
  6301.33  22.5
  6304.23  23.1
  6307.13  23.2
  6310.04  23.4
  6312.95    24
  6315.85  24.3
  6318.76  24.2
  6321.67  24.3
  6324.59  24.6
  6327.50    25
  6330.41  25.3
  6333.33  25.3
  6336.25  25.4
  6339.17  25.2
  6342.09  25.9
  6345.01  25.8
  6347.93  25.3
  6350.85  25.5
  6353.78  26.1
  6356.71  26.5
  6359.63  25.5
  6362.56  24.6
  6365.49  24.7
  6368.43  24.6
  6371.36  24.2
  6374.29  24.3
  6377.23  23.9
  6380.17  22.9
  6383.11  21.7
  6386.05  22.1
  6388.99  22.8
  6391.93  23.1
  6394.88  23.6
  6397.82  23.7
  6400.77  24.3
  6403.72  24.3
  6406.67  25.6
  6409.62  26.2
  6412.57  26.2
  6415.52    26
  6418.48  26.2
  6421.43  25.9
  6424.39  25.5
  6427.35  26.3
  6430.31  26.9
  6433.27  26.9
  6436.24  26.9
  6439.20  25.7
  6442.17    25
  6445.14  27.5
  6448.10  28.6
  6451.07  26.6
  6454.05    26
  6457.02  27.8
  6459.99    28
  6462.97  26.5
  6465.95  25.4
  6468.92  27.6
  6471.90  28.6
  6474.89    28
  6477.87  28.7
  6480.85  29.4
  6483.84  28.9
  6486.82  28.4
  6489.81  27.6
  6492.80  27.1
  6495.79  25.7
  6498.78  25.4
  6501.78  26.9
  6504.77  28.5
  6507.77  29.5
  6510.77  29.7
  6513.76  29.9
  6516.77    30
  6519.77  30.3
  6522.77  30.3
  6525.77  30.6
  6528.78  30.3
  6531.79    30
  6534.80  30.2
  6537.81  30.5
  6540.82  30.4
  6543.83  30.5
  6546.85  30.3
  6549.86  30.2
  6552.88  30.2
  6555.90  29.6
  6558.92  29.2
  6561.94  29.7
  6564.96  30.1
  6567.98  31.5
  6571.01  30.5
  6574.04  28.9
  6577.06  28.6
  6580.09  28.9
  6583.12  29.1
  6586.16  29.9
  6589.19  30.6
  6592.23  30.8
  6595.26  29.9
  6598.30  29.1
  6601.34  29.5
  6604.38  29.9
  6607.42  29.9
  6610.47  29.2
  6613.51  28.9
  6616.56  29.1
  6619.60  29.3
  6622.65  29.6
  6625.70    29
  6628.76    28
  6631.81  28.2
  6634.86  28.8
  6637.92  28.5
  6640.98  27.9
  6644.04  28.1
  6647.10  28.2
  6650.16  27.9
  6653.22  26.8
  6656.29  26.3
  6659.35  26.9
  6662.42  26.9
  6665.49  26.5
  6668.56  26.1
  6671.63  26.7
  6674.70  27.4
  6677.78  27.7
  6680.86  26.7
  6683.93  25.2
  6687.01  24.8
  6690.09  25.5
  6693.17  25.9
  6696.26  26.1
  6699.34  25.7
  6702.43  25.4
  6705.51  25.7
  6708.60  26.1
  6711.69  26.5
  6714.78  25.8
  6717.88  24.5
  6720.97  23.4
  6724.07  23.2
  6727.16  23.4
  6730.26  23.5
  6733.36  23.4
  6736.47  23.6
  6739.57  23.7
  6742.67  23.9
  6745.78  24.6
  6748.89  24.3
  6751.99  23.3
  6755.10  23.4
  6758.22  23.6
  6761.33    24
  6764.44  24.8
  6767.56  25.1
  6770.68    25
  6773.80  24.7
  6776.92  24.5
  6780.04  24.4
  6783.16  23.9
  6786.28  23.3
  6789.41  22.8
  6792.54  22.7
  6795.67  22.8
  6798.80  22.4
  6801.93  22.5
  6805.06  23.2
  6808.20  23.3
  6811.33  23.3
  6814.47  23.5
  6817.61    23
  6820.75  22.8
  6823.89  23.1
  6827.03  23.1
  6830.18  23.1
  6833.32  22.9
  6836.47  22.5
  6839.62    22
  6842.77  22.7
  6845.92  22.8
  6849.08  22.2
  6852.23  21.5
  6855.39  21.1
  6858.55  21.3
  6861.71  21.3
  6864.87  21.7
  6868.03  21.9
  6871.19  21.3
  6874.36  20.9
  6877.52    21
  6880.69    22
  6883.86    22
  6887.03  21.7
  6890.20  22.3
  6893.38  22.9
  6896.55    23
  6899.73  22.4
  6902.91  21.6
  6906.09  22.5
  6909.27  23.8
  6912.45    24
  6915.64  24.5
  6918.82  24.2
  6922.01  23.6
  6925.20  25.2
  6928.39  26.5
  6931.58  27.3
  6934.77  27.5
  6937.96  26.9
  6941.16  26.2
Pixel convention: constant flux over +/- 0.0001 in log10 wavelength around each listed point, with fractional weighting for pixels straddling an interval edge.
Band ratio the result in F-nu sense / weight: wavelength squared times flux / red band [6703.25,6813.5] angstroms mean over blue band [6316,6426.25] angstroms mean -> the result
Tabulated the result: 1.09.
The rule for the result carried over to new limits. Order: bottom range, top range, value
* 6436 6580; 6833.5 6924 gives 0.87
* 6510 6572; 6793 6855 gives 0.82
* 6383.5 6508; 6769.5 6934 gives 0.98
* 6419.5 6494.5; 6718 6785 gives 0.96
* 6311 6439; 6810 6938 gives 1.07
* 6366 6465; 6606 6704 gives 1.16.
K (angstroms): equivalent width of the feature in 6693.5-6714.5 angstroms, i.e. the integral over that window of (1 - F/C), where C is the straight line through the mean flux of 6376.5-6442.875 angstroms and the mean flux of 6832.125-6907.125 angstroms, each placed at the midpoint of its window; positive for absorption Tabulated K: -2.6 angstroms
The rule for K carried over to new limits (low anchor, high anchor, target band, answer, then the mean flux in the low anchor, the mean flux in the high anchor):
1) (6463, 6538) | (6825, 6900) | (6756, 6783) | -0.80 angstroms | 28.6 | 22.1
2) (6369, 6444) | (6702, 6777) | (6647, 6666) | -1.98 angstroms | 24.8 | 24.4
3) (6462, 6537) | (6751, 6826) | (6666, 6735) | -0.86 angstroms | 28.6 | 23.6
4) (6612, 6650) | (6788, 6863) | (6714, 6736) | 1.62 angstroms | 28.6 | 22.6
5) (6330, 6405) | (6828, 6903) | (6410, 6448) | -3.41 angstroms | 24.5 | 22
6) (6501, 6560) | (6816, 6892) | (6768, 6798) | 0.01 angstroms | 29.9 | 22.1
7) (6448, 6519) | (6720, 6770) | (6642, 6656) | -1.27 angstroms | 27.9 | 23.8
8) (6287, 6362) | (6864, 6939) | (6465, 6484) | -3.15 angstroms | 24.4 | 23.4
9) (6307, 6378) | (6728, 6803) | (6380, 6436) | -0.31 angstroms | 24.9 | 23.8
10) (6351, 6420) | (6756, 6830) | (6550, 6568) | -4.37 angstroms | 24.5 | 23.5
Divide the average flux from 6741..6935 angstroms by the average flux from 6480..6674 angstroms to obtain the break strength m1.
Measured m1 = 0.80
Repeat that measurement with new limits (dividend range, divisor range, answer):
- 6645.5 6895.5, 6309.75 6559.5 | 0.90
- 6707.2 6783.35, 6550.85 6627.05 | 0.82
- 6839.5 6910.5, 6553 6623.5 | 0.74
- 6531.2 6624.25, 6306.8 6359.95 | 1.19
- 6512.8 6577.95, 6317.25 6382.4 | 1.21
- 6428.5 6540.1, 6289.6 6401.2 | 1.17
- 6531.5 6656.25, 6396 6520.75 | 1.08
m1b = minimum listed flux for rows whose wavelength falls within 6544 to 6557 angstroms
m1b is 29.6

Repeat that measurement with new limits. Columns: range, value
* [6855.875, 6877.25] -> 20.9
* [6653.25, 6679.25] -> 26.1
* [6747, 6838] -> 22.4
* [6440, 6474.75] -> 25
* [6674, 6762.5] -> 23.2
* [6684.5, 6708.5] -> 24.8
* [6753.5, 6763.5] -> 23.4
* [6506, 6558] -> 29.5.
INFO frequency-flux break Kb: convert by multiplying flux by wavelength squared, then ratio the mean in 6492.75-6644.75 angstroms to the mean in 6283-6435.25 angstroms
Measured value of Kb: 1.3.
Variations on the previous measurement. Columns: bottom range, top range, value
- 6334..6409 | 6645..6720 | 1.18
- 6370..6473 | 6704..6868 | 1.02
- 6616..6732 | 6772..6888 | 0.89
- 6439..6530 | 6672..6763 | 0.95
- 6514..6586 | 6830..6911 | 0.81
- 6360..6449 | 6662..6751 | 1.11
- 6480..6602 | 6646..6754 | 0.91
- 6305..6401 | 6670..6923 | 1.11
